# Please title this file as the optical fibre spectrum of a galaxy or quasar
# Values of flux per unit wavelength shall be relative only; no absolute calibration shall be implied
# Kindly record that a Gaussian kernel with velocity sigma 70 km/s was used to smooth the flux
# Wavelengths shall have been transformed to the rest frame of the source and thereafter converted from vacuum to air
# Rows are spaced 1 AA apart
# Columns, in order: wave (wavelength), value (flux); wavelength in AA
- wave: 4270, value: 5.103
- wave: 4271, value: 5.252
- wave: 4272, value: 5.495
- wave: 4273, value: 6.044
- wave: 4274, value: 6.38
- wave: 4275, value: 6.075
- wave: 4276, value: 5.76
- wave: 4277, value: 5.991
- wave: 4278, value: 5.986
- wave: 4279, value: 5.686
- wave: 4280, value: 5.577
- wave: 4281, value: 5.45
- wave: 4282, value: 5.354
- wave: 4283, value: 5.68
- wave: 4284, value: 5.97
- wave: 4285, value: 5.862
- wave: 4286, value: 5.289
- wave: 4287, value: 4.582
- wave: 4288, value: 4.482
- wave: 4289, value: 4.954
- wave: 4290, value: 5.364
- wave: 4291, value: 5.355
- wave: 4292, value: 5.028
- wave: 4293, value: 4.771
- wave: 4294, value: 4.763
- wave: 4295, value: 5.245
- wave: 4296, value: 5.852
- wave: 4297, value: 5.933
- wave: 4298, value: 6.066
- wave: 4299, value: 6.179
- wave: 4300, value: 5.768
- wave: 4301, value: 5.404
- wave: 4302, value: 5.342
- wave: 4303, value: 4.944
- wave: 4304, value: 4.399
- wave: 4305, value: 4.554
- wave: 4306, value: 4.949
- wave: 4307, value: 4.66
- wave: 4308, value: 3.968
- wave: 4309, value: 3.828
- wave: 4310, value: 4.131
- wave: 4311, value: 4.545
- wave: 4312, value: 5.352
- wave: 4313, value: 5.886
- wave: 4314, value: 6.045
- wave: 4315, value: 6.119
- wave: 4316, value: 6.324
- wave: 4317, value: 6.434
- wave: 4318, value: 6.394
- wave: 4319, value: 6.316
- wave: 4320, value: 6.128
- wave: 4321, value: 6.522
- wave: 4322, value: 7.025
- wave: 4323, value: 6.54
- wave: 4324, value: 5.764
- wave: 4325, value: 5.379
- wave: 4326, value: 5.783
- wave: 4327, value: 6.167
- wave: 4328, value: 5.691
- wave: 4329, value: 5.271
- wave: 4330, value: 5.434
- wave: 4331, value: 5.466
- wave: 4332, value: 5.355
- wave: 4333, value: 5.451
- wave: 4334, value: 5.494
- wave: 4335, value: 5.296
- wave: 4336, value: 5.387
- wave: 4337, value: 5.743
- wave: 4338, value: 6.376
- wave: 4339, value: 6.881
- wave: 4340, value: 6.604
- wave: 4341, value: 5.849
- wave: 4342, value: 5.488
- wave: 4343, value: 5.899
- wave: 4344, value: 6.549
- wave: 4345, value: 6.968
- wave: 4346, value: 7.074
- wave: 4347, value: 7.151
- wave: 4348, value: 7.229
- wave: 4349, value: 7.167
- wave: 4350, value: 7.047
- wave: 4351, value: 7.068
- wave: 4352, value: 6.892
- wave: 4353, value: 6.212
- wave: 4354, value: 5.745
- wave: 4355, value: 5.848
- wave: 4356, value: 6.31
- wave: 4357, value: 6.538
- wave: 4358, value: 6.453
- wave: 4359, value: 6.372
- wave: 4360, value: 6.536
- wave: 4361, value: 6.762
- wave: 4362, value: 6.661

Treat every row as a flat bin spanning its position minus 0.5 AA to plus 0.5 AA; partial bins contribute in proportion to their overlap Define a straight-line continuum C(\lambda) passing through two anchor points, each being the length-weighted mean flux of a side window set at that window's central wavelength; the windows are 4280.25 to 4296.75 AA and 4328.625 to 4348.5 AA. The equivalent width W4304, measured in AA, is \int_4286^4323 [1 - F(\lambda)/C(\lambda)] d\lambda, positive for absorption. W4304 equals 0.9 AA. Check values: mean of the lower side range 5.27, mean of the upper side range 6.05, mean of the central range 5.39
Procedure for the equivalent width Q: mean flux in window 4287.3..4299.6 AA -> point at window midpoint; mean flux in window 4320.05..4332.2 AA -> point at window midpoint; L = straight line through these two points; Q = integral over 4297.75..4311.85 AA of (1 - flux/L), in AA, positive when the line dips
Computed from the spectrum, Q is 1.6 AA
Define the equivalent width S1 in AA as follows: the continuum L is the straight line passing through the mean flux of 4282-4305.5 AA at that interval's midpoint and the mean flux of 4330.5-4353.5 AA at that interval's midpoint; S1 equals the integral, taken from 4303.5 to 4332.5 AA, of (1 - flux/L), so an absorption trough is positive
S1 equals 1.4 AA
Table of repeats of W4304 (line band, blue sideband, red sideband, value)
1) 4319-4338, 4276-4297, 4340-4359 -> 1.0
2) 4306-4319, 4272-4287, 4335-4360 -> 1.6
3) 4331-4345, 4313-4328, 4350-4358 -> 0.9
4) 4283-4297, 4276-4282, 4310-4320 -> 1.3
